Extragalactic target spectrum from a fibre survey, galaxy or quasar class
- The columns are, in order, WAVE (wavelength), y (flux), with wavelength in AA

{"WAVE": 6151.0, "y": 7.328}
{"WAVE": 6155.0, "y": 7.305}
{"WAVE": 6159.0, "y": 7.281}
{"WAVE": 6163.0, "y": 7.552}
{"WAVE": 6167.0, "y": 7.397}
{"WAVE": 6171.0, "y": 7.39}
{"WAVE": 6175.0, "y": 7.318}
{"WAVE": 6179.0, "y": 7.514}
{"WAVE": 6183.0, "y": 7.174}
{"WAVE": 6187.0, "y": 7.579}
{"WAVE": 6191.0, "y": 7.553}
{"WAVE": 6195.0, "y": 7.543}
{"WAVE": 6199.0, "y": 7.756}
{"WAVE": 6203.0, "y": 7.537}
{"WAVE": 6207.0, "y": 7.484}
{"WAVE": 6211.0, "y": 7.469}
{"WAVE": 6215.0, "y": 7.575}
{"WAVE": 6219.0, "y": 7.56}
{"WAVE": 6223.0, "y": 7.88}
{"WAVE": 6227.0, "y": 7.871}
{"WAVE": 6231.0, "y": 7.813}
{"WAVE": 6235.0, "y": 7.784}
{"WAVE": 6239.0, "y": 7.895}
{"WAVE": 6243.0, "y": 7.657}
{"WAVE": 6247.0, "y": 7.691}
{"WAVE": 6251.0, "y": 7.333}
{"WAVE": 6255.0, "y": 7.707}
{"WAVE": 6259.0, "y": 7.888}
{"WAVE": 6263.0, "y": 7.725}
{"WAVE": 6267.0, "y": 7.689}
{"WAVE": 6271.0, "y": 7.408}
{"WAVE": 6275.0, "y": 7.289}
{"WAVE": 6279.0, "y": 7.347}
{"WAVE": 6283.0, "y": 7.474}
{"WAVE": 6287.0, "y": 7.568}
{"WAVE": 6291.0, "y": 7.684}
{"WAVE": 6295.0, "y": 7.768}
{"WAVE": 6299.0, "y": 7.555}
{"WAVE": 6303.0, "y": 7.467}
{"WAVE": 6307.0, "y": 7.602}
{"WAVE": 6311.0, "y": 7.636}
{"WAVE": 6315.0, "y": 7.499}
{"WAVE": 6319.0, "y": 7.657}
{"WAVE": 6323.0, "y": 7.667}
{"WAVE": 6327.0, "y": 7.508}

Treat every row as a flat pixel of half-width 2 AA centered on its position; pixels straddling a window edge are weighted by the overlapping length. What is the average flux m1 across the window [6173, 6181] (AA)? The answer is 7.42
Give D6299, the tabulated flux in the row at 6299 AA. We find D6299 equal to 7.555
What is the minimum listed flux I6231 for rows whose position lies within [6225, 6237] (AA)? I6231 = 7.784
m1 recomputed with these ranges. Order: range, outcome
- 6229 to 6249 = 7.77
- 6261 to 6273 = 7.61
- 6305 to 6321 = 7.6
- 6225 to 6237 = 7.82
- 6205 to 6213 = 7.48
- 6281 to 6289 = 7.52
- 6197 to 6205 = 7.65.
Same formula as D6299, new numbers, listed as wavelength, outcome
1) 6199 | 7.756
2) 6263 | 7.725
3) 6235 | 7.784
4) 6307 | 7.602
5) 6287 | 7.568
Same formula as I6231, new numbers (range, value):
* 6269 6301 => 7.289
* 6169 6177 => 7.318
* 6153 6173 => 7.281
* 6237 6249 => 7.657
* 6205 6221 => 7.469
